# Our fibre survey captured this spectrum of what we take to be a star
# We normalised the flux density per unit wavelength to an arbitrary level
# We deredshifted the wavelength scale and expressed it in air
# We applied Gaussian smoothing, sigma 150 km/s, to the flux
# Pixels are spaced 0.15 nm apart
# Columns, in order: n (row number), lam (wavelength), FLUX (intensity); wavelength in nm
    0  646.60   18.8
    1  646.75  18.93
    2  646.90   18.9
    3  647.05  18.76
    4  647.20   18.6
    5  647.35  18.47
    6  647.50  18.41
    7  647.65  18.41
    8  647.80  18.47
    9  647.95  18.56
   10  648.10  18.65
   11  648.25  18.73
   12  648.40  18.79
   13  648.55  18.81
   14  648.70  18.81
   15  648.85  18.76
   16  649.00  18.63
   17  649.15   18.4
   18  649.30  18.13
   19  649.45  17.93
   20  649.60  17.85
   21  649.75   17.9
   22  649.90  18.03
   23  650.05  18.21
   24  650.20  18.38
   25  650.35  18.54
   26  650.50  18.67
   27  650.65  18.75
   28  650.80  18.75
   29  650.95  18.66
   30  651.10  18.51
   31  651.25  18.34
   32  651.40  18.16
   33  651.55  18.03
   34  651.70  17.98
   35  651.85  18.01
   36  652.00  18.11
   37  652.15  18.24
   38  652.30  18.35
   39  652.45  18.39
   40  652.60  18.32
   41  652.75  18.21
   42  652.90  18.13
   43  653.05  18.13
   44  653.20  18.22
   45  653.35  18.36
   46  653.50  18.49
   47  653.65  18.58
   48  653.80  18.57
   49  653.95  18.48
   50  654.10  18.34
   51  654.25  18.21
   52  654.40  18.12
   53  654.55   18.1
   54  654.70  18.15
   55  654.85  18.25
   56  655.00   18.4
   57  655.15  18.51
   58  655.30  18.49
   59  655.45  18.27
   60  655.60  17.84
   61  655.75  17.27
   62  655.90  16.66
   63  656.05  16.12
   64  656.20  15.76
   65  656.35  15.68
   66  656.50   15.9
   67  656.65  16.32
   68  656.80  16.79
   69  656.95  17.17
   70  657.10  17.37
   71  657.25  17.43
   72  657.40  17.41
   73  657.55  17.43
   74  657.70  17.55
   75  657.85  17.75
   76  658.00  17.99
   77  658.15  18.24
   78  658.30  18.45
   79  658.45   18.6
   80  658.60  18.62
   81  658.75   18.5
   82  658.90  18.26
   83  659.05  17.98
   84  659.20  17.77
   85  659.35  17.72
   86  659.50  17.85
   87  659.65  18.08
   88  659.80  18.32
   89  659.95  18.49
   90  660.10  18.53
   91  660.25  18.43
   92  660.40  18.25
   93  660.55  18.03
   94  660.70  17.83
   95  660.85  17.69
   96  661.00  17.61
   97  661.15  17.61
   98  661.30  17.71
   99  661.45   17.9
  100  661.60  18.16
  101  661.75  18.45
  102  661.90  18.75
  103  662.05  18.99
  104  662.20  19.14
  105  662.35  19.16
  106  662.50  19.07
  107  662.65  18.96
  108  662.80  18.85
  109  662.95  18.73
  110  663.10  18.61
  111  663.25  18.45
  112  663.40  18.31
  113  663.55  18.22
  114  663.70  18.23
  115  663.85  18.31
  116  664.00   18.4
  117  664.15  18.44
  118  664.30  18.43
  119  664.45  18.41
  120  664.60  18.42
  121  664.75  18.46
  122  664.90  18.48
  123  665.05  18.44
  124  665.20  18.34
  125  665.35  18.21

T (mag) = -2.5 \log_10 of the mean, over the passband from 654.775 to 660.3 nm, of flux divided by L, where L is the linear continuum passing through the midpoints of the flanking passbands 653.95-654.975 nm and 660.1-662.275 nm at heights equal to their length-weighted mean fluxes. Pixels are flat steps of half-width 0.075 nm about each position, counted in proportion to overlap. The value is 0.032 mag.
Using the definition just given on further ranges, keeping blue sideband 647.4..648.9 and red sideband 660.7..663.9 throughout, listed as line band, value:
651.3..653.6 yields 0.02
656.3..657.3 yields 0.11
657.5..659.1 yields 0.02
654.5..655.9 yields 0.03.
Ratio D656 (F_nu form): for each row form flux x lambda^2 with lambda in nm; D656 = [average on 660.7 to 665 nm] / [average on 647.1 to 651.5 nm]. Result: 1.0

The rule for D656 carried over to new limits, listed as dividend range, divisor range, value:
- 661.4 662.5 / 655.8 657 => 1.17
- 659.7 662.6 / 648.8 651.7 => 1.03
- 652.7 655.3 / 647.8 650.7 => 1.01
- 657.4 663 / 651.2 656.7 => 1.04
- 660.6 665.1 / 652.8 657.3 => 1.07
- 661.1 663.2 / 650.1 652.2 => 1.05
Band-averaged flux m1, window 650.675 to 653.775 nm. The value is 18.3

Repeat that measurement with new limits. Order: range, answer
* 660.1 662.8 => 18.4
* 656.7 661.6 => 17.9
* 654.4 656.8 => 17.3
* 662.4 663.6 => 18.7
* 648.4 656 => 18.3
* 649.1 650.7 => 18.2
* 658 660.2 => 18.2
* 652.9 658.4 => 17.7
